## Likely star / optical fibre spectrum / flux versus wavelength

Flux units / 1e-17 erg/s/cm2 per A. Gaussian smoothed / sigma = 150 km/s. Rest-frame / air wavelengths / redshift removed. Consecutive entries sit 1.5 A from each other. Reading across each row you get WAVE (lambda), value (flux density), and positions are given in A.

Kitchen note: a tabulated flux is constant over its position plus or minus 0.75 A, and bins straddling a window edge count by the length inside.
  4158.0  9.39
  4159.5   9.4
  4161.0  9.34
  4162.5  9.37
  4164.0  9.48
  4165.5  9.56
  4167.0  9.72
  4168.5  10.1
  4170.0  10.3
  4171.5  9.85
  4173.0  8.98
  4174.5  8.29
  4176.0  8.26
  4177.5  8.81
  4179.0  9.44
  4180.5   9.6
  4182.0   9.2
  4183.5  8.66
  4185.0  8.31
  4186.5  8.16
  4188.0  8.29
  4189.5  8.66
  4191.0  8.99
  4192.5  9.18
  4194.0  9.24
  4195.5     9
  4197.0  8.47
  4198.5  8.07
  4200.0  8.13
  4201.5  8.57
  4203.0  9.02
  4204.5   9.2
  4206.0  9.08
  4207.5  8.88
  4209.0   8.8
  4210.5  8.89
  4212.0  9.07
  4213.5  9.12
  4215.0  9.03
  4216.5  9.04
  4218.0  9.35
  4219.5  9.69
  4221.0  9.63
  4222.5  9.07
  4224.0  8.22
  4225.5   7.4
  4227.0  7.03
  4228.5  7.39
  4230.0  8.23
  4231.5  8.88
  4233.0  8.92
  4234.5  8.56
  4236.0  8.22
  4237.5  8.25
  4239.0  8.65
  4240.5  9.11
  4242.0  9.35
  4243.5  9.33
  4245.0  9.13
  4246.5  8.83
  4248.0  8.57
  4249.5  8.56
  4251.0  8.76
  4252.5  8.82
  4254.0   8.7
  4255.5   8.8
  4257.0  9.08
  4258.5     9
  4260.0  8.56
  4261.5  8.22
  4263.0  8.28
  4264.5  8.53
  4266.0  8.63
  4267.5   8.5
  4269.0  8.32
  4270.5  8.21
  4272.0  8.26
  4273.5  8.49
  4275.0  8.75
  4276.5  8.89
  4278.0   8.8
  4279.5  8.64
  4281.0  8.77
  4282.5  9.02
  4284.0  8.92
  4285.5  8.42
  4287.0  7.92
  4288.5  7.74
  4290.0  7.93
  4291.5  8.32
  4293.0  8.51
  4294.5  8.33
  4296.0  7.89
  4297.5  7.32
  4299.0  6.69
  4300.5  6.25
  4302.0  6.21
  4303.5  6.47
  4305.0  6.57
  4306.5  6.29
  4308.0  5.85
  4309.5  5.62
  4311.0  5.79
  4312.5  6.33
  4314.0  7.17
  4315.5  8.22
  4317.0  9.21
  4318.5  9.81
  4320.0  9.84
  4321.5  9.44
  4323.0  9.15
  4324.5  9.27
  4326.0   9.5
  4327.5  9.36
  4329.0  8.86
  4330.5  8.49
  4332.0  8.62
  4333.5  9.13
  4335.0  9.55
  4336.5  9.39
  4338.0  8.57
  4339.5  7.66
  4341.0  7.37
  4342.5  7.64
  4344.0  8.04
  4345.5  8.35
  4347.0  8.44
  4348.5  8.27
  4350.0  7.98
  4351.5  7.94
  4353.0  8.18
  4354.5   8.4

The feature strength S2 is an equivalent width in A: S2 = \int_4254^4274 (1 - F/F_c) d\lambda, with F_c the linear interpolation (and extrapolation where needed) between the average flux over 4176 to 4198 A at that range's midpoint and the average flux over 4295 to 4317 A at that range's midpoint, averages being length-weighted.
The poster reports -2.9 A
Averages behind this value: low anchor 8.83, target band 8.54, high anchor 6.73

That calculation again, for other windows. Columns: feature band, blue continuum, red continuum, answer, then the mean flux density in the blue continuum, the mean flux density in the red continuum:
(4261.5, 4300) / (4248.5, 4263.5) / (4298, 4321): -1.7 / 8.68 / 7.12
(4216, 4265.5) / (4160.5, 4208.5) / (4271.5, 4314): -2.4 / 9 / 7.6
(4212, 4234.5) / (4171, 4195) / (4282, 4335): -0.2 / 8.86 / 7.97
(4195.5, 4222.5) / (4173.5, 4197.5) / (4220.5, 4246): -0.9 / 8.79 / 8.54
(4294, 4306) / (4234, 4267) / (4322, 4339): 2.7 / 8.72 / 9.07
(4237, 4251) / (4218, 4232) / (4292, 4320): -1.2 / 8.44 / 7.22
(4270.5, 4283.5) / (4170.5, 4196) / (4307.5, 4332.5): -0.3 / 8.89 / 8.29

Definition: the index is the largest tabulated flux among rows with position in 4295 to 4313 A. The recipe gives 7.89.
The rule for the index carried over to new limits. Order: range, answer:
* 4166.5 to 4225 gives 10.3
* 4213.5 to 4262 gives 9.69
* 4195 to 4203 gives 9.02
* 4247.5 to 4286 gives 9.08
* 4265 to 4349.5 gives 9.84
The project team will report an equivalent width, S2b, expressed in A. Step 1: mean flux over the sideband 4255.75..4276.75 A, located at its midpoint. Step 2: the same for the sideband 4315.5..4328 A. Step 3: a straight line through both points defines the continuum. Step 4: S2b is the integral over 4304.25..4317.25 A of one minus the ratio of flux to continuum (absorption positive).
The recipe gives 3.6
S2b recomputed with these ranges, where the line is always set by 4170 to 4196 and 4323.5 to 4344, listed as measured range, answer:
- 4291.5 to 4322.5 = 4.7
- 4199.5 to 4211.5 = 0.1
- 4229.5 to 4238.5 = 0.3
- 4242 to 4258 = -0.1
